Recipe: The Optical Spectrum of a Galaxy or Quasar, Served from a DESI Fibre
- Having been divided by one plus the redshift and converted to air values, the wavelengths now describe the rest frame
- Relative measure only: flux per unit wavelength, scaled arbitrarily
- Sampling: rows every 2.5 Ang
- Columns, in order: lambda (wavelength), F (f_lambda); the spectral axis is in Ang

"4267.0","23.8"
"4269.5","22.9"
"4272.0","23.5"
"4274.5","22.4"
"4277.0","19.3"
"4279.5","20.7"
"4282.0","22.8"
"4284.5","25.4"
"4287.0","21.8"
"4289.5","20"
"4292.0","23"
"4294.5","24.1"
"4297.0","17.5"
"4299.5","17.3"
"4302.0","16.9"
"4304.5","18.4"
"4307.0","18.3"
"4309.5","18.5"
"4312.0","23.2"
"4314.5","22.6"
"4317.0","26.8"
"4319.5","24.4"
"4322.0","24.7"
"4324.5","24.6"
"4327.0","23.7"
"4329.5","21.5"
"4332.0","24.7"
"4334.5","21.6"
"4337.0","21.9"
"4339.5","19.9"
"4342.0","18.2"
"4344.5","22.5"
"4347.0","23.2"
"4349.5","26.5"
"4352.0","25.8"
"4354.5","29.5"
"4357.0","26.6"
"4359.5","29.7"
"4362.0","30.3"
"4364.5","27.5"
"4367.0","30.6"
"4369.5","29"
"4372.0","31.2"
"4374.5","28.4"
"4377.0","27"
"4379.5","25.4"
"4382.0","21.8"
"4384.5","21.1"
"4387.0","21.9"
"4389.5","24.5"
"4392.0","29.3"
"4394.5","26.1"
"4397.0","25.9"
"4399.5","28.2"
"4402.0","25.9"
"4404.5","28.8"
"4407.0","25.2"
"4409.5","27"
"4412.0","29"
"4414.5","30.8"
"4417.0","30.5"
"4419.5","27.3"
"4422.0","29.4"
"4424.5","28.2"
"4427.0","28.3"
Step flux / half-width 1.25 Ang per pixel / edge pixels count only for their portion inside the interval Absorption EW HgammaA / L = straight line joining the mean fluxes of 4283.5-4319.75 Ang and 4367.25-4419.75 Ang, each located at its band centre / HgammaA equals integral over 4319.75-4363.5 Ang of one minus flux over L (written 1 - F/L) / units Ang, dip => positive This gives -1.4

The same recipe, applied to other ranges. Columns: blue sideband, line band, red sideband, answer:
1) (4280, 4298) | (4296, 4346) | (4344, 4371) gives 6.63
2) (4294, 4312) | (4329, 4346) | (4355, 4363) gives 2.35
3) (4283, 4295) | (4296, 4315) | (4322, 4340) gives 3.19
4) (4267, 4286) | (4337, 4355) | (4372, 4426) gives 1.23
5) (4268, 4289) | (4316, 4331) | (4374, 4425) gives -0.21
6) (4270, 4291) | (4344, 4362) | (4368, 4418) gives -1.10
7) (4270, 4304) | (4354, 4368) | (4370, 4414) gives -2.33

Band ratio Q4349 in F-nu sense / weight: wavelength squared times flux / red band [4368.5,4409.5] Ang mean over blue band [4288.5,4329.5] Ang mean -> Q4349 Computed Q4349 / 1.3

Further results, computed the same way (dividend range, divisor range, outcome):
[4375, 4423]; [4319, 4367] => 1.10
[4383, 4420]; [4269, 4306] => 1.34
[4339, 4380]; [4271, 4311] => 1.34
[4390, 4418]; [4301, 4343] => 1.32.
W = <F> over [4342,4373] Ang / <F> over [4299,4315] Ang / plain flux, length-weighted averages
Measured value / 1.42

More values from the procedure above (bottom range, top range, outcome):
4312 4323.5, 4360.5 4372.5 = 1.21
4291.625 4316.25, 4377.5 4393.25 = 1.21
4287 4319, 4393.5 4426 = 1.35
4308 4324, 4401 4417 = 1.20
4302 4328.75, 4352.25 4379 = 1.29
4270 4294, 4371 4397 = 1.16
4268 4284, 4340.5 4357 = 1.10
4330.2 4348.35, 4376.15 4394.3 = 1.13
